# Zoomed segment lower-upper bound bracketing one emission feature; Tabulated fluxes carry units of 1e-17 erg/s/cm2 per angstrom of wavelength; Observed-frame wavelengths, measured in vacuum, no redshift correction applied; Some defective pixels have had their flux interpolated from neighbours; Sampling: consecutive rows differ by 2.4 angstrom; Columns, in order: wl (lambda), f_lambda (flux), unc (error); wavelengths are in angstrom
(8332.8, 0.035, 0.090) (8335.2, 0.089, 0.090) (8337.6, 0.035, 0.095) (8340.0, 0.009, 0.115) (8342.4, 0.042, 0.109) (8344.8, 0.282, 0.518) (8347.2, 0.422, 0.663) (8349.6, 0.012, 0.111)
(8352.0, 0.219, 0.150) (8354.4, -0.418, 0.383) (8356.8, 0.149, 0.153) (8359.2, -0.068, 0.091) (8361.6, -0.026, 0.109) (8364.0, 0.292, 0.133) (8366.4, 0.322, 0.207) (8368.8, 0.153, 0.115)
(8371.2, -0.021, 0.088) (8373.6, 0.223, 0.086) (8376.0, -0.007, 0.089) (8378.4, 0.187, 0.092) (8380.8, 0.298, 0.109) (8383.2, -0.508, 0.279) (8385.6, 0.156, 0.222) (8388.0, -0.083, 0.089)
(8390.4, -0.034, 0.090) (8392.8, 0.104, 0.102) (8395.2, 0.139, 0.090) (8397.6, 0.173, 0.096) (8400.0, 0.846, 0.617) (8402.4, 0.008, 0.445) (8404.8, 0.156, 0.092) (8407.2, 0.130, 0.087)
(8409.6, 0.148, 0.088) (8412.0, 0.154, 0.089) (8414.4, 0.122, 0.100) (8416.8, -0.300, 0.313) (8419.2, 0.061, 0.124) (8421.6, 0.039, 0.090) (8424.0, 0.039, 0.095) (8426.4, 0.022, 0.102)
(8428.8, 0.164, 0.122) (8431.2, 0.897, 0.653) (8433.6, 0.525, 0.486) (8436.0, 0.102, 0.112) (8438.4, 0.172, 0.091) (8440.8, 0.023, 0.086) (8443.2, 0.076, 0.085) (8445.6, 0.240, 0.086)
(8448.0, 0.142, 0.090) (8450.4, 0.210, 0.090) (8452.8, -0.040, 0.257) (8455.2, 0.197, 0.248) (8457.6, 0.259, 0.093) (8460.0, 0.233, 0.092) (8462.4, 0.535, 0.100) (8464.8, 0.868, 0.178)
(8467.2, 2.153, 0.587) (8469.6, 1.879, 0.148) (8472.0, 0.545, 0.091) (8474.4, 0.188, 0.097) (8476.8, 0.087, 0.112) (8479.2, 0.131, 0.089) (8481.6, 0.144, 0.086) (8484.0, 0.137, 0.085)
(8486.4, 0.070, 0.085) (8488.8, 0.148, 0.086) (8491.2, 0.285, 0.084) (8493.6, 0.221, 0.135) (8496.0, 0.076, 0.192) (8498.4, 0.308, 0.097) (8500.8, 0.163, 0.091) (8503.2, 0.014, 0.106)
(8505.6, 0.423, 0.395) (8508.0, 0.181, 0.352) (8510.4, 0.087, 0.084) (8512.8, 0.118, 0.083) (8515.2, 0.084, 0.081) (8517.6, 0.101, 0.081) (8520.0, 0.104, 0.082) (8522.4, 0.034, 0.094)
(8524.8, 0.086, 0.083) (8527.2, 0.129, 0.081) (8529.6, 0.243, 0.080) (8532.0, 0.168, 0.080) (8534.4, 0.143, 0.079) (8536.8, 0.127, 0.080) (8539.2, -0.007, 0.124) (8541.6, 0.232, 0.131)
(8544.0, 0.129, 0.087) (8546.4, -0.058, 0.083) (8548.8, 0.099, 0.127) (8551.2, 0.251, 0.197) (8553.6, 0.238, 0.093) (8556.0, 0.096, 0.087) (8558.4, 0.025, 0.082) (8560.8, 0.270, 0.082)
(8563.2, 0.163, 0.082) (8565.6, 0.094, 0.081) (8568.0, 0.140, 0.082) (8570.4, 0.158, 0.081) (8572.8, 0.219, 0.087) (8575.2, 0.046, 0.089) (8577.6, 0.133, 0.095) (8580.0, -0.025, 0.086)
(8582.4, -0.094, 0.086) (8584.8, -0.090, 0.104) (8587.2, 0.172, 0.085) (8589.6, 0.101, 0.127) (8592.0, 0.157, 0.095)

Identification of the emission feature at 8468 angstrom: H-beta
